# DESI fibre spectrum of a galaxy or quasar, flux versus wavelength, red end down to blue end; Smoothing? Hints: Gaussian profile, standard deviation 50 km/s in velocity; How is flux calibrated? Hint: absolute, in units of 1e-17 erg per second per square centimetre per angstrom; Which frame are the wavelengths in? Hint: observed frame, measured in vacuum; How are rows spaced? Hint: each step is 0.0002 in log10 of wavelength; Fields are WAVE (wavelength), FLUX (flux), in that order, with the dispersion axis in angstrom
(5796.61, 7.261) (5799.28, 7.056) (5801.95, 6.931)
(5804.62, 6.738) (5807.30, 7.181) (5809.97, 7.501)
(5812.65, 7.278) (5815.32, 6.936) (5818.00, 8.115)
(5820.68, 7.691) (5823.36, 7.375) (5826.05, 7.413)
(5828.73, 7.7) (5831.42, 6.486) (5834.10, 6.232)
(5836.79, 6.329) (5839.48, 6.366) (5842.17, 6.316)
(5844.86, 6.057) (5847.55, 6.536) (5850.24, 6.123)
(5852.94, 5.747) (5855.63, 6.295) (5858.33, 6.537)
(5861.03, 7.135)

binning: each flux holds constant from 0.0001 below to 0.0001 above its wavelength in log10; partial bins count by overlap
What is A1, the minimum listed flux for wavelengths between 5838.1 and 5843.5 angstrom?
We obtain 6.316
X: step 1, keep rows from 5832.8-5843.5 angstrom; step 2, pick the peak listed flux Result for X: 6.366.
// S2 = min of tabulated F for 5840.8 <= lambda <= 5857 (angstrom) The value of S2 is 5.747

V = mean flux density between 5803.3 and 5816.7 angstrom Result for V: 7.13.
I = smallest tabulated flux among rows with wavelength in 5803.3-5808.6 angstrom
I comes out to 6.738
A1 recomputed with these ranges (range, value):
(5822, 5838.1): 6.232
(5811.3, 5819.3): 6.936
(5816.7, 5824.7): 7.375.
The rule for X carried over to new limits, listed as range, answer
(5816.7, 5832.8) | 8.115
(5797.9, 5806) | 7.056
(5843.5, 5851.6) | 6.536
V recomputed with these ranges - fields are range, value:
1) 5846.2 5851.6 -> 6.33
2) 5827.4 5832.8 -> 7.09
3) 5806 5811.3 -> 7.35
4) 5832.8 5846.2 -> 6.26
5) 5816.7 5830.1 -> 7.65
